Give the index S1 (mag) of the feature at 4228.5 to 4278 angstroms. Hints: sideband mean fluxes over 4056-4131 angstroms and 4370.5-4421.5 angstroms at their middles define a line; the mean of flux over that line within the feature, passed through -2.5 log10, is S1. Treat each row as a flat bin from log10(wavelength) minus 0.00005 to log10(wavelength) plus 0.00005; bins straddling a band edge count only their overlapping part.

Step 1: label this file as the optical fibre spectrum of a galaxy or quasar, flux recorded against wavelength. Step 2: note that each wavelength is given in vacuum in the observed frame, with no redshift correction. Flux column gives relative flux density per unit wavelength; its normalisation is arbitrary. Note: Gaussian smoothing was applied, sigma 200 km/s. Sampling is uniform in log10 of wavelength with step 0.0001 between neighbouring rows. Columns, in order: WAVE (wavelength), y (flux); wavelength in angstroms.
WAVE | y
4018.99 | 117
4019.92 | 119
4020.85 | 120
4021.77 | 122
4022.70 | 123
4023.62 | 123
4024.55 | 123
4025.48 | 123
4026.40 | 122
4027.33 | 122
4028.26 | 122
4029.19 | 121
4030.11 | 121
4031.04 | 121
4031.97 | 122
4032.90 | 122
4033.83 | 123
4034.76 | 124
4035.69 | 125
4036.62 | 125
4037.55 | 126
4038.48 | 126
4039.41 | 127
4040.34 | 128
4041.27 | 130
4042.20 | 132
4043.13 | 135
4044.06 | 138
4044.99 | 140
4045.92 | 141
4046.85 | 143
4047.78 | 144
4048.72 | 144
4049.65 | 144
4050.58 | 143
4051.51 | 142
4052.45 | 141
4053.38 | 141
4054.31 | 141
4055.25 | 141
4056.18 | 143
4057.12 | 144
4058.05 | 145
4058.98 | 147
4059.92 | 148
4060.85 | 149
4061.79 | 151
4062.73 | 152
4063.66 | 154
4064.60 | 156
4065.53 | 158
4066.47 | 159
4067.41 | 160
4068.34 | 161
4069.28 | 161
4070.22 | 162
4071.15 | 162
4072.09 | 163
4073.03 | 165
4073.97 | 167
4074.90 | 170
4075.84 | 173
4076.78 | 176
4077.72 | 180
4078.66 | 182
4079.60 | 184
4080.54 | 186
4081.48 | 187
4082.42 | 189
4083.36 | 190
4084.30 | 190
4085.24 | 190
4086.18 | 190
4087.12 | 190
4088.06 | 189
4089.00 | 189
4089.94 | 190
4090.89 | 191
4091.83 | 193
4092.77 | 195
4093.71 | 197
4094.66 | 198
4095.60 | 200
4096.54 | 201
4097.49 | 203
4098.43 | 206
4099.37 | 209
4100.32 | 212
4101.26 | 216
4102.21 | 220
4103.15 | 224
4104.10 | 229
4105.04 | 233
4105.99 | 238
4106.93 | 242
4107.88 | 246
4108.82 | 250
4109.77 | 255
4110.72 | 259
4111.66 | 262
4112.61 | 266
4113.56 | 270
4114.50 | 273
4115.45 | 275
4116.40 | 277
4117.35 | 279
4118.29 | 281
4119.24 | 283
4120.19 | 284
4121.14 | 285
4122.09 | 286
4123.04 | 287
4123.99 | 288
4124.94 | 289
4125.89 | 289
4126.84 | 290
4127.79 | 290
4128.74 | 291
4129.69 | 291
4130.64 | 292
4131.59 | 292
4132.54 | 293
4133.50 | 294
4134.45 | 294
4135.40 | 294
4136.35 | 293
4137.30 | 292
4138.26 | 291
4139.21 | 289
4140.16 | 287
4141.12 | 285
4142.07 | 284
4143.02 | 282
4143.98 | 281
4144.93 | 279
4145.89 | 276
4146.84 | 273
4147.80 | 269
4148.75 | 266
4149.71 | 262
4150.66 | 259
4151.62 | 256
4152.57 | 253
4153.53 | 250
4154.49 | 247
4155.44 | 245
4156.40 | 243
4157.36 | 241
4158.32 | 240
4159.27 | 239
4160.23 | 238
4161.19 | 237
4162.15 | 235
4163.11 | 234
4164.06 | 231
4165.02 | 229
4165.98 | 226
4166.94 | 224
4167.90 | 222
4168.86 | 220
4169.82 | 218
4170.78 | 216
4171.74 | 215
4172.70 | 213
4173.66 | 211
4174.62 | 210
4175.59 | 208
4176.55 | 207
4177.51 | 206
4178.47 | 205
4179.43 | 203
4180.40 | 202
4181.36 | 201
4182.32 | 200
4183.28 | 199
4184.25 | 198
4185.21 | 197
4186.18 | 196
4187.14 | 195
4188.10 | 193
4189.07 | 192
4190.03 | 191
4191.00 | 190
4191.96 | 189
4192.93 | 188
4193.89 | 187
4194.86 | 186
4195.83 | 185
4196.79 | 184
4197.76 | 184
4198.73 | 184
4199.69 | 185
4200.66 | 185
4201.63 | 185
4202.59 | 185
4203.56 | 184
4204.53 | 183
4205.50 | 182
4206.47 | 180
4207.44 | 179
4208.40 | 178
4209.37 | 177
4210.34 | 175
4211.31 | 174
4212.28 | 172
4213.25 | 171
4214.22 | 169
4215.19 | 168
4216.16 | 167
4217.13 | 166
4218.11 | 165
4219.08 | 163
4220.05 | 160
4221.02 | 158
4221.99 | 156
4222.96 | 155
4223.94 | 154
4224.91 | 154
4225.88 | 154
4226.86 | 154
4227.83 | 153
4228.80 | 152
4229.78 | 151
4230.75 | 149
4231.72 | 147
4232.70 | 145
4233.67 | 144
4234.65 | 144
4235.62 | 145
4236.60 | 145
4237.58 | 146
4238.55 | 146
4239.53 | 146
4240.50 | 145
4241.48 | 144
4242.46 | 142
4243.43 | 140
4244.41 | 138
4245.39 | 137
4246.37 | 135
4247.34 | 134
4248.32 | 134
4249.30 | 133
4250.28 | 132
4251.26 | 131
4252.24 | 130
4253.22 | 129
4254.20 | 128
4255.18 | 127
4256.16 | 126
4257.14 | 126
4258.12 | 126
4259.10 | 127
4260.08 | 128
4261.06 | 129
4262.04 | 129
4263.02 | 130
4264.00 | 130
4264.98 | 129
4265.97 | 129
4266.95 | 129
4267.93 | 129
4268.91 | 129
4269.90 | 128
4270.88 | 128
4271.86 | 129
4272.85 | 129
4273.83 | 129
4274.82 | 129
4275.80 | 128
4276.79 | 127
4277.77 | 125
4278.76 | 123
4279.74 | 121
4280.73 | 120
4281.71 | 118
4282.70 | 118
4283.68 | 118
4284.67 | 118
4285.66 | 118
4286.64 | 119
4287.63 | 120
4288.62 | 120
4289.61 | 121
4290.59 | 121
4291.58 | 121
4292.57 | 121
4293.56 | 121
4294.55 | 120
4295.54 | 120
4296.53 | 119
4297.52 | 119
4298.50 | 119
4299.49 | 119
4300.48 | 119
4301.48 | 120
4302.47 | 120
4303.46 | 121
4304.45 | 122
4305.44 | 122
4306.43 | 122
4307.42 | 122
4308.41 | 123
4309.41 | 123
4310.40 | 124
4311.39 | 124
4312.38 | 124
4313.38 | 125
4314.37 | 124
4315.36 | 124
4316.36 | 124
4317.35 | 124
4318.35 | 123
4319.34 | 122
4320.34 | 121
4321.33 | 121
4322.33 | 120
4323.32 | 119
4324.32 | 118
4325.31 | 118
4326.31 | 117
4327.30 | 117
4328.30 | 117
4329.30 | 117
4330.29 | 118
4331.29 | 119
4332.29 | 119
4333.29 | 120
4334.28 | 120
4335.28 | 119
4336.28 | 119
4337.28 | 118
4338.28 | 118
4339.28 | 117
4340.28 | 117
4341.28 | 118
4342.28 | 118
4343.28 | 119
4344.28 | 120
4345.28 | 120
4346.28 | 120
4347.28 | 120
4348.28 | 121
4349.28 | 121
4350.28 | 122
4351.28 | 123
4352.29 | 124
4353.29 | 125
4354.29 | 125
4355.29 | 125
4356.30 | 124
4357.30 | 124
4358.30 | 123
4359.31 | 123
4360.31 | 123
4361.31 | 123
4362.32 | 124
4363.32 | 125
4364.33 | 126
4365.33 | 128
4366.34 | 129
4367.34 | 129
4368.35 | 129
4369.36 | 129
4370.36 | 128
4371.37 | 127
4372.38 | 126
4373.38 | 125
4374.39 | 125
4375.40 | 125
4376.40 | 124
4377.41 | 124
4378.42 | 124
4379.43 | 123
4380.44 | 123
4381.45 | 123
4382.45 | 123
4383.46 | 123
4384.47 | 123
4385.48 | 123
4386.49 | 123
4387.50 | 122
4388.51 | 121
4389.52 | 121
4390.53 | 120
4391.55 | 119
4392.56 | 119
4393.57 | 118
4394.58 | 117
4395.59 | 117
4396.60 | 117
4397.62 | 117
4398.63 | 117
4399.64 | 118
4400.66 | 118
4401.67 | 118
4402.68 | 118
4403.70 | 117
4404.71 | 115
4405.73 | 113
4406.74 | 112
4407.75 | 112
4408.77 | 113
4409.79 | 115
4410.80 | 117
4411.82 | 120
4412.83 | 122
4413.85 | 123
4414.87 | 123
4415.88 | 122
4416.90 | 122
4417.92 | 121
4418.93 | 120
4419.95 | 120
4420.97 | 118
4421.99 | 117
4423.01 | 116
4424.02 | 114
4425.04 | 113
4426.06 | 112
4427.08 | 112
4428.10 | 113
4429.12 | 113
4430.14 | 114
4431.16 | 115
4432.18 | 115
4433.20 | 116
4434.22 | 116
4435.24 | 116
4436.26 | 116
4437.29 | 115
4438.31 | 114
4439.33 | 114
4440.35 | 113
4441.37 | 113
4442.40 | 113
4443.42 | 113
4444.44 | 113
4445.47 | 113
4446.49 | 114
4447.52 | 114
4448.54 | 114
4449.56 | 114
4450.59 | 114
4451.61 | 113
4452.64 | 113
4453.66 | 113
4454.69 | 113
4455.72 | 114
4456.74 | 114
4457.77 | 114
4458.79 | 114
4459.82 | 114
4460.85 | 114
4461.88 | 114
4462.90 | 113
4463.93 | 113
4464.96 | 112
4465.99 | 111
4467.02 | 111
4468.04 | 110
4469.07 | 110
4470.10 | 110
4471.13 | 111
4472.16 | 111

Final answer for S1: 0.21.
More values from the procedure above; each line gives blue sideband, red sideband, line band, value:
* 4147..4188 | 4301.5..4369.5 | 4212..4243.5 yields 0.22 mag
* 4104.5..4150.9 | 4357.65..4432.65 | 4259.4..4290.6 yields 0.46 mag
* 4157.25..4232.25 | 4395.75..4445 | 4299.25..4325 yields 0.24 mag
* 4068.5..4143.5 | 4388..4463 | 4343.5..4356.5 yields 0.18 mag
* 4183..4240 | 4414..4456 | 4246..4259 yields 0.23 mag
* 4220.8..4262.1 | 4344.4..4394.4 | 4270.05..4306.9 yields 0.11 mag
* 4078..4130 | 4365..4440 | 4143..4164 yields -0.18 mag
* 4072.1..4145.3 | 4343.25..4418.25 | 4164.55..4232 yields 0.09 mag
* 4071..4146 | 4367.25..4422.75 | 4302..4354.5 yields 0.22 mag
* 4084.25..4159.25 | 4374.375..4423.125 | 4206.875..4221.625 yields 0.23 mag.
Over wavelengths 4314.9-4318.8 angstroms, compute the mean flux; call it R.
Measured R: 124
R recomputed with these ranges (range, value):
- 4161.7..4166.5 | 231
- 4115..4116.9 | 275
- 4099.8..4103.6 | 218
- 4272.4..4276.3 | 129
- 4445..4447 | 114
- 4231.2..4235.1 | 145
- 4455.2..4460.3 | 114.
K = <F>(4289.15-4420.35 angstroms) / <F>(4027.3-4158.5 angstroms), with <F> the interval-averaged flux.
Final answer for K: 0.58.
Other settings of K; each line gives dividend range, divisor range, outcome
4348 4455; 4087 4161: 0.47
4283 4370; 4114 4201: 0.50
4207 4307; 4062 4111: 0.71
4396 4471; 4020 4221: 0.57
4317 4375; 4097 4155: 0.46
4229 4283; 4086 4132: 0.54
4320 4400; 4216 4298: 0.90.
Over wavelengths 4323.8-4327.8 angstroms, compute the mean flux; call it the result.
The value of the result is 118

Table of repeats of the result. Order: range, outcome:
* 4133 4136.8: 294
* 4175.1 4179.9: 206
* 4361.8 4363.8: 124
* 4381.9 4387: 123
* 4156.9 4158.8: 241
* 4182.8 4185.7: 197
